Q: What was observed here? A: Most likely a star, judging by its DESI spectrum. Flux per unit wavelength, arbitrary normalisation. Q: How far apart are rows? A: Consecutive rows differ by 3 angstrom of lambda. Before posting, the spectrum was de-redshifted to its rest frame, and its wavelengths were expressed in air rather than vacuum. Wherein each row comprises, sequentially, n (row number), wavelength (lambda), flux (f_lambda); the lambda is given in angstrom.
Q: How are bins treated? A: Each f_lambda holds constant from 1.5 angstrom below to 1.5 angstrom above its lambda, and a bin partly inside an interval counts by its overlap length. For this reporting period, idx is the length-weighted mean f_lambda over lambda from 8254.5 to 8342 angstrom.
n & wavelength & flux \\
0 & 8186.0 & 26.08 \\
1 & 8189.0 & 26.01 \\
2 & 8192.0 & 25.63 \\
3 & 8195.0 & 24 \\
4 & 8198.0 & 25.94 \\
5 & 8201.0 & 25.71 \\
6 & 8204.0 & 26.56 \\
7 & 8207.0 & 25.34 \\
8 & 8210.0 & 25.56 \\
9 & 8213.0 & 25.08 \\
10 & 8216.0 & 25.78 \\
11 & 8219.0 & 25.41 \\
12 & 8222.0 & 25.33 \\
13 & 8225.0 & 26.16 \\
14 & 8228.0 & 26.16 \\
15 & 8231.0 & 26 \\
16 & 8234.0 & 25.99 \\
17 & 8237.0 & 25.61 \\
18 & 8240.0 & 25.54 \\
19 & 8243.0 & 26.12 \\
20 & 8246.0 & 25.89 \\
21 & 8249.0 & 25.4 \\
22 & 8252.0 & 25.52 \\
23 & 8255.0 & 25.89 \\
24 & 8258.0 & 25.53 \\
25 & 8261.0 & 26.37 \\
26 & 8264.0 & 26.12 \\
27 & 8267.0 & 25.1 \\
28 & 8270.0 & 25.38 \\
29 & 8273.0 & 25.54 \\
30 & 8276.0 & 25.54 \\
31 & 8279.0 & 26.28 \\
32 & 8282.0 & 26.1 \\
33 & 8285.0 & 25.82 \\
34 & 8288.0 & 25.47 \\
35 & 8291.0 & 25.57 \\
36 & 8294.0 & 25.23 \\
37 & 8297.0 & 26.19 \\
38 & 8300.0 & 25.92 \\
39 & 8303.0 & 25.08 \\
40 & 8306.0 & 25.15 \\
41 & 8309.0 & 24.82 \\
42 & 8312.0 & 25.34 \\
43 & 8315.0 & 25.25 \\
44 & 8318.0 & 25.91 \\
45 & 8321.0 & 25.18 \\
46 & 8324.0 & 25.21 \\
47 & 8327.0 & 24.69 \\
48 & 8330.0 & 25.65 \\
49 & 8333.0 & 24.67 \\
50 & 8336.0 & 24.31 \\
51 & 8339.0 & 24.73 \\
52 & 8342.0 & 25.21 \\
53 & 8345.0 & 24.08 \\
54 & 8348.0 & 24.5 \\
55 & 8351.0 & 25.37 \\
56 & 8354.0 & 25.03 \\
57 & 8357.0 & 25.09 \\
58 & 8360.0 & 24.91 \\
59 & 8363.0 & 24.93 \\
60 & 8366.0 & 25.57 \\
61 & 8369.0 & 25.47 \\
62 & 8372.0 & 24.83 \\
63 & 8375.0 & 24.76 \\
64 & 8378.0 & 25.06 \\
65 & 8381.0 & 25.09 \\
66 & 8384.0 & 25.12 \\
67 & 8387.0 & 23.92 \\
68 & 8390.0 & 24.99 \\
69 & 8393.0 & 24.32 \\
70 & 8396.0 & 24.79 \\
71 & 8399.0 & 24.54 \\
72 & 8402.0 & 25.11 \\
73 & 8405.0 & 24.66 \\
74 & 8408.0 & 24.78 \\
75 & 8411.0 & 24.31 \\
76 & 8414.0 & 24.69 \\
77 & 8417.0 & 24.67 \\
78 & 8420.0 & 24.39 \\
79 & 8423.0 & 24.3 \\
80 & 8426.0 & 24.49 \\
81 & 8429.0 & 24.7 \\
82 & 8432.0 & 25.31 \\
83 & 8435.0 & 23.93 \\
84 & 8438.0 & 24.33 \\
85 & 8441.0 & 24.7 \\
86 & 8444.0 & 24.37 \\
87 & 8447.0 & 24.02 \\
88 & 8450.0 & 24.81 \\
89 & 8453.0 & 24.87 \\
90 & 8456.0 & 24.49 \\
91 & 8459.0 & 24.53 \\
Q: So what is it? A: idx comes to 25.4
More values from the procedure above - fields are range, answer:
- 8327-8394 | 24.9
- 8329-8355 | 24.8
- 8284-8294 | 25.6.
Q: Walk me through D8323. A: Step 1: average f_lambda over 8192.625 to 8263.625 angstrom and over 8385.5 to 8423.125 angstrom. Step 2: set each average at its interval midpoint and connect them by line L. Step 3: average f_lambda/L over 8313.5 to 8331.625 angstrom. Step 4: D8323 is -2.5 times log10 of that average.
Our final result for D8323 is -0.01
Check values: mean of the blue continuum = 25.7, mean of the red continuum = 24.6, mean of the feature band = 25.3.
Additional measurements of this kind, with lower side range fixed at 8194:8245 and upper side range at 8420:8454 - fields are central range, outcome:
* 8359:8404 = 0.00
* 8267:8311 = -0.01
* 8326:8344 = 0.01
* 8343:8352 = 0.02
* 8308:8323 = -0.01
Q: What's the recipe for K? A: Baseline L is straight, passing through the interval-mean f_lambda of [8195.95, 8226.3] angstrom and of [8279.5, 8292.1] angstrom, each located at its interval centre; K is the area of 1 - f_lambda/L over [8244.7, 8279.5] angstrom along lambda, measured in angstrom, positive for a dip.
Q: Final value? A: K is 0.1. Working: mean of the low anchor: 25.7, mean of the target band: 25.7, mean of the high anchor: 25.8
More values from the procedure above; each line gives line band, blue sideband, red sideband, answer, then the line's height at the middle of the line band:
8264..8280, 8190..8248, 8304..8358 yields -0.1 angstrom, 25.4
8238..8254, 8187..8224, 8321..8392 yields -0.2 angstrom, 25.4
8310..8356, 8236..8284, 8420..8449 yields 0.4 angstrom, 25.2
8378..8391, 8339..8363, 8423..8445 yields 0.0 angstrom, 24.7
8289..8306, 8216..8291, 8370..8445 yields -0.1 angstrom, 25.4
